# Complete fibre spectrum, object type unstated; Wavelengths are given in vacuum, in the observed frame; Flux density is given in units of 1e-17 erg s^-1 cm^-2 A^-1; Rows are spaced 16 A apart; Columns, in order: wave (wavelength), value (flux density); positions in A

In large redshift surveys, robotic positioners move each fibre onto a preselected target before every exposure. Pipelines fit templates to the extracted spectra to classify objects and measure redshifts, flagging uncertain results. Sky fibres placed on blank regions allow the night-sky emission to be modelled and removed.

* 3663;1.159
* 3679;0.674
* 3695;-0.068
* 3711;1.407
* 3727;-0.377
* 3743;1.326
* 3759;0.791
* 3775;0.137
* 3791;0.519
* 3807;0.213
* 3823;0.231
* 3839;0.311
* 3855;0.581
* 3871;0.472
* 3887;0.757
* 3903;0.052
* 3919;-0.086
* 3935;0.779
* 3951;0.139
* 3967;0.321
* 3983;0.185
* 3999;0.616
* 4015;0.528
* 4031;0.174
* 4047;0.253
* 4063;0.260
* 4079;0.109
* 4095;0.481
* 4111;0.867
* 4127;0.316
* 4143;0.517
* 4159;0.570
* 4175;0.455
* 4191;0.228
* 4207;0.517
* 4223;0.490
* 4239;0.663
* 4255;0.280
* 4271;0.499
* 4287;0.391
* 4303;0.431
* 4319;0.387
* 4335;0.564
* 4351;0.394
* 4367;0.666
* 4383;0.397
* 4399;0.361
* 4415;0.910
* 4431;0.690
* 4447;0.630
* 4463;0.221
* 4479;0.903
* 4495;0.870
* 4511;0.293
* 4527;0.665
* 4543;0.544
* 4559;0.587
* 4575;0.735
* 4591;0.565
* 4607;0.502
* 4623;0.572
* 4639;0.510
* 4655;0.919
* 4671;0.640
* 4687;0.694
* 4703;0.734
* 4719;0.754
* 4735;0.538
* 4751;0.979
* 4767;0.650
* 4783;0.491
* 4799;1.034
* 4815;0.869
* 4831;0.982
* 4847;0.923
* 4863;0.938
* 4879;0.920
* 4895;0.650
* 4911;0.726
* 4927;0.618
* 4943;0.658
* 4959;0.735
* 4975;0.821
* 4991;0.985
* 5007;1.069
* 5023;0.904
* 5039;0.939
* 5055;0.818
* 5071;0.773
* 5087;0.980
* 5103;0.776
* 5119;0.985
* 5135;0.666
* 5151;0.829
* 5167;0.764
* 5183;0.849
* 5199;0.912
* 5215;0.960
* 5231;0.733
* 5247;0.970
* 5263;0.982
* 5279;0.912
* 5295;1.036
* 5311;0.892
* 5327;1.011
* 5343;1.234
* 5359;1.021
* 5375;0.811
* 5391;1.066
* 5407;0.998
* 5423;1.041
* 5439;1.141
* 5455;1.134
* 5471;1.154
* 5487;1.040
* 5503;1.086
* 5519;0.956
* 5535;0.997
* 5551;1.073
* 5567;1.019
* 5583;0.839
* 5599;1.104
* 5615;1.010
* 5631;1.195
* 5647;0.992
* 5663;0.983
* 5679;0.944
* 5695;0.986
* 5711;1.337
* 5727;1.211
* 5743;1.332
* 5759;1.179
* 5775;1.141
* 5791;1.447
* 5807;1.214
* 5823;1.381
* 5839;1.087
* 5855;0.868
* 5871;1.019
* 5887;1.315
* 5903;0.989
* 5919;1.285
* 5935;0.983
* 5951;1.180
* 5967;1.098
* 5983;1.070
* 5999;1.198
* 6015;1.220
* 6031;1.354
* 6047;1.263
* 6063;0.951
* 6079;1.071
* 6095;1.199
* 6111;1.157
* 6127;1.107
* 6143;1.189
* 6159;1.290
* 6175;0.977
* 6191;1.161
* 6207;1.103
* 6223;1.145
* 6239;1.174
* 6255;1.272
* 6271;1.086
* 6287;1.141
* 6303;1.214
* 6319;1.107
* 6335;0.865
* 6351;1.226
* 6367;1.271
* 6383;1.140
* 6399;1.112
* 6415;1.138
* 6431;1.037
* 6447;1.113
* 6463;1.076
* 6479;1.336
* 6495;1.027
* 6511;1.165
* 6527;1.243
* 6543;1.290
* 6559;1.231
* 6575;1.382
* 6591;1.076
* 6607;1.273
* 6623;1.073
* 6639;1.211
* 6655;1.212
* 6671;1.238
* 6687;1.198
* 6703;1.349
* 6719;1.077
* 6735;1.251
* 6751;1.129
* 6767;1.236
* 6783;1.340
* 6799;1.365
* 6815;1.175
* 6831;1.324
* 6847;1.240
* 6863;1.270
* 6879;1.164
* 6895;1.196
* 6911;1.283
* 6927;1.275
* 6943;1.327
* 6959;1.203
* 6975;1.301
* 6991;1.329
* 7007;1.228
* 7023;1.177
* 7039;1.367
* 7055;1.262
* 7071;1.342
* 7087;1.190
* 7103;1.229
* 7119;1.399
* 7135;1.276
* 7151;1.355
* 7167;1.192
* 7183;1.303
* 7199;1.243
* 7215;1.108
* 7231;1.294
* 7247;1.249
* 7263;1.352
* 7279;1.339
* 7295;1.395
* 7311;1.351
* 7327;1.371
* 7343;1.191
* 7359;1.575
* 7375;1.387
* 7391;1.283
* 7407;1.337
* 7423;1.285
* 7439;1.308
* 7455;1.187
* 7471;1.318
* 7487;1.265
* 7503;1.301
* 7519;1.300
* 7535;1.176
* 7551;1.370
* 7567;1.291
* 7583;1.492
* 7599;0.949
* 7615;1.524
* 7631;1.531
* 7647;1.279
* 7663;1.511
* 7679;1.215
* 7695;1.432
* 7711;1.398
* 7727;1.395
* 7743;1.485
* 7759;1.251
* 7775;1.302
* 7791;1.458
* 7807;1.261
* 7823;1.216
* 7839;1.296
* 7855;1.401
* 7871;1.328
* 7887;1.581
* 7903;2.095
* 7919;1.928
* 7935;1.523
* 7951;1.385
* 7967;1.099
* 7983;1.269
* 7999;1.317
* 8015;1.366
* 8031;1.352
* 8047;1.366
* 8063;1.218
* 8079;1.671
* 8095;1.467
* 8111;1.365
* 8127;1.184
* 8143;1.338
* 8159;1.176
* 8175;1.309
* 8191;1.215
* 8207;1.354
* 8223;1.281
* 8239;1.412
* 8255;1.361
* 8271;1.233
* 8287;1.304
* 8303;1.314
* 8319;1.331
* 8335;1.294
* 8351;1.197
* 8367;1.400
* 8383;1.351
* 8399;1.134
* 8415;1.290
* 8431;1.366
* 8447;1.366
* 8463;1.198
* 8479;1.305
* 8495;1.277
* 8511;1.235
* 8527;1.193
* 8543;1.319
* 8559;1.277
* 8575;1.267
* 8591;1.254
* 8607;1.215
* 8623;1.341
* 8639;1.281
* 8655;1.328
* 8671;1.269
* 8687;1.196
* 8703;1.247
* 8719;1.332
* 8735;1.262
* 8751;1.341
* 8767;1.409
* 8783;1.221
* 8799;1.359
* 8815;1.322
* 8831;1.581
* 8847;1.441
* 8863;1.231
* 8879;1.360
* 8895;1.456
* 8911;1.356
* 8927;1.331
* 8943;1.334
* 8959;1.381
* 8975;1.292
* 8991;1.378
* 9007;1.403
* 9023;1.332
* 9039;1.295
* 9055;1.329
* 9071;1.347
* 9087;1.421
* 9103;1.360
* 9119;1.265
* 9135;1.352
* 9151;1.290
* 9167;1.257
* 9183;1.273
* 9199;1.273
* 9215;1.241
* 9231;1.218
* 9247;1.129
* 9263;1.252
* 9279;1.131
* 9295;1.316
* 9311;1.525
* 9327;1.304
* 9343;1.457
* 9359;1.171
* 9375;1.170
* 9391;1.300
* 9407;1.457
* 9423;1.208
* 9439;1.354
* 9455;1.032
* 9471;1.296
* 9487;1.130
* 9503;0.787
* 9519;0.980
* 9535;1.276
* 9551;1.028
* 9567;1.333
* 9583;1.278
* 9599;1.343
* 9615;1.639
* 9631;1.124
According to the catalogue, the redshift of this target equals 0.20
